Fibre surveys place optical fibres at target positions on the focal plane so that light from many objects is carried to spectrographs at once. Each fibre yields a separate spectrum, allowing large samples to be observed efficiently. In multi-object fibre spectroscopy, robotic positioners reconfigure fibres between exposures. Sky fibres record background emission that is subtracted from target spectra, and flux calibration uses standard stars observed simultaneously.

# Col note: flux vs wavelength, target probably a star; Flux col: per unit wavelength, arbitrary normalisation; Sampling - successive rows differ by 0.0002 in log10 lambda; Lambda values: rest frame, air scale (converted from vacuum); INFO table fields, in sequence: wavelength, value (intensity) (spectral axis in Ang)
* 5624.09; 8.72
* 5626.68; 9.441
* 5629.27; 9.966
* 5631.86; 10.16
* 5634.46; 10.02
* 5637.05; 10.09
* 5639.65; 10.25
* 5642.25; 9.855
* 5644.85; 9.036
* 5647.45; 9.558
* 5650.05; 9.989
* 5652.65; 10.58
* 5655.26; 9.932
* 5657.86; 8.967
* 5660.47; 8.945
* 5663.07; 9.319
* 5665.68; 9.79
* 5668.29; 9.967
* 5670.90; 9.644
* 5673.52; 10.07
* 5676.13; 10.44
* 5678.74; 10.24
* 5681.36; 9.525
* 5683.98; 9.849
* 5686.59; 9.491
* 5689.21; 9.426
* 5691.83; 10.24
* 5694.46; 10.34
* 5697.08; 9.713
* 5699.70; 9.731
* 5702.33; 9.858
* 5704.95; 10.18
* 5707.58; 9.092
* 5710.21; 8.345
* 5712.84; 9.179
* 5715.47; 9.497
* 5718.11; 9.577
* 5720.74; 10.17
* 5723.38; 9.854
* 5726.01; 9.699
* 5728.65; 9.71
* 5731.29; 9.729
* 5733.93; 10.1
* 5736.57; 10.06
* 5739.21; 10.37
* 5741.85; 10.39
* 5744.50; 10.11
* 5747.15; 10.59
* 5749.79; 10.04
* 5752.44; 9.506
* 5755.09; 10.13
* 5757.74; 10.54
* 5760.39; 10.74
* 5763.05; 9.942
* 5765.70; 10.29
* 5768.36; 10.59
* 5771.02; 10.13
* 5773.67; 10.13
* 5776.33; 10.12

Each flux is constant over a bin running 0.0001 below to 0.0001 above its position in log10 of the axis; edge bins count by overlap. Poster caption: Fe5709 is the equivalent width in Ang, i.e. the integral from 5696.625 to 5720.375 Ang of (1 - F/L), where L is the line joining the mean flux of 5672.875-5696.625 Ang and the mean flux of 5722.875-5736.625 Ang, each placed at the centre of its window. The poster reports 1.0 Ang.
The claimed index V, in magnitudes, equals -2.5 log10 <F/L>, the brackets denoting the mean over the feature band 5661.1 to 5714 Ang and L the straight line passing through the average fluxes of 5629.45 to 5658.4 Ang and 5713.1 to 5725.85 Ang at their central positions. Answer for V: 0.01 mag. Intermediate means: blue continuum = 9.88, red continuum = 9.72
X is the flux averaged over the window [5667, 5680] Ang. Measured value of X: 10.1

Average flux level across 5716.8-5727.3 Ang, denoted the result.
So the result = 9.83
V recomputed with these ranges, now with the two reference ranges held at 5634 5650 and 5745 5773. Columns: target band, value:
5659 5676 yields 0.03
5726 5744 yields 0.01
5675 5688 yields 0.01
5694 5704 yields 0.01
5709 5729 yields 0.07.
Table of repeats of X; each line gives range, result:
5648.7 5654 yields 10.3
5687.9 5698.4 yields 9.93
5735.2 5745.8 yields 10.2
